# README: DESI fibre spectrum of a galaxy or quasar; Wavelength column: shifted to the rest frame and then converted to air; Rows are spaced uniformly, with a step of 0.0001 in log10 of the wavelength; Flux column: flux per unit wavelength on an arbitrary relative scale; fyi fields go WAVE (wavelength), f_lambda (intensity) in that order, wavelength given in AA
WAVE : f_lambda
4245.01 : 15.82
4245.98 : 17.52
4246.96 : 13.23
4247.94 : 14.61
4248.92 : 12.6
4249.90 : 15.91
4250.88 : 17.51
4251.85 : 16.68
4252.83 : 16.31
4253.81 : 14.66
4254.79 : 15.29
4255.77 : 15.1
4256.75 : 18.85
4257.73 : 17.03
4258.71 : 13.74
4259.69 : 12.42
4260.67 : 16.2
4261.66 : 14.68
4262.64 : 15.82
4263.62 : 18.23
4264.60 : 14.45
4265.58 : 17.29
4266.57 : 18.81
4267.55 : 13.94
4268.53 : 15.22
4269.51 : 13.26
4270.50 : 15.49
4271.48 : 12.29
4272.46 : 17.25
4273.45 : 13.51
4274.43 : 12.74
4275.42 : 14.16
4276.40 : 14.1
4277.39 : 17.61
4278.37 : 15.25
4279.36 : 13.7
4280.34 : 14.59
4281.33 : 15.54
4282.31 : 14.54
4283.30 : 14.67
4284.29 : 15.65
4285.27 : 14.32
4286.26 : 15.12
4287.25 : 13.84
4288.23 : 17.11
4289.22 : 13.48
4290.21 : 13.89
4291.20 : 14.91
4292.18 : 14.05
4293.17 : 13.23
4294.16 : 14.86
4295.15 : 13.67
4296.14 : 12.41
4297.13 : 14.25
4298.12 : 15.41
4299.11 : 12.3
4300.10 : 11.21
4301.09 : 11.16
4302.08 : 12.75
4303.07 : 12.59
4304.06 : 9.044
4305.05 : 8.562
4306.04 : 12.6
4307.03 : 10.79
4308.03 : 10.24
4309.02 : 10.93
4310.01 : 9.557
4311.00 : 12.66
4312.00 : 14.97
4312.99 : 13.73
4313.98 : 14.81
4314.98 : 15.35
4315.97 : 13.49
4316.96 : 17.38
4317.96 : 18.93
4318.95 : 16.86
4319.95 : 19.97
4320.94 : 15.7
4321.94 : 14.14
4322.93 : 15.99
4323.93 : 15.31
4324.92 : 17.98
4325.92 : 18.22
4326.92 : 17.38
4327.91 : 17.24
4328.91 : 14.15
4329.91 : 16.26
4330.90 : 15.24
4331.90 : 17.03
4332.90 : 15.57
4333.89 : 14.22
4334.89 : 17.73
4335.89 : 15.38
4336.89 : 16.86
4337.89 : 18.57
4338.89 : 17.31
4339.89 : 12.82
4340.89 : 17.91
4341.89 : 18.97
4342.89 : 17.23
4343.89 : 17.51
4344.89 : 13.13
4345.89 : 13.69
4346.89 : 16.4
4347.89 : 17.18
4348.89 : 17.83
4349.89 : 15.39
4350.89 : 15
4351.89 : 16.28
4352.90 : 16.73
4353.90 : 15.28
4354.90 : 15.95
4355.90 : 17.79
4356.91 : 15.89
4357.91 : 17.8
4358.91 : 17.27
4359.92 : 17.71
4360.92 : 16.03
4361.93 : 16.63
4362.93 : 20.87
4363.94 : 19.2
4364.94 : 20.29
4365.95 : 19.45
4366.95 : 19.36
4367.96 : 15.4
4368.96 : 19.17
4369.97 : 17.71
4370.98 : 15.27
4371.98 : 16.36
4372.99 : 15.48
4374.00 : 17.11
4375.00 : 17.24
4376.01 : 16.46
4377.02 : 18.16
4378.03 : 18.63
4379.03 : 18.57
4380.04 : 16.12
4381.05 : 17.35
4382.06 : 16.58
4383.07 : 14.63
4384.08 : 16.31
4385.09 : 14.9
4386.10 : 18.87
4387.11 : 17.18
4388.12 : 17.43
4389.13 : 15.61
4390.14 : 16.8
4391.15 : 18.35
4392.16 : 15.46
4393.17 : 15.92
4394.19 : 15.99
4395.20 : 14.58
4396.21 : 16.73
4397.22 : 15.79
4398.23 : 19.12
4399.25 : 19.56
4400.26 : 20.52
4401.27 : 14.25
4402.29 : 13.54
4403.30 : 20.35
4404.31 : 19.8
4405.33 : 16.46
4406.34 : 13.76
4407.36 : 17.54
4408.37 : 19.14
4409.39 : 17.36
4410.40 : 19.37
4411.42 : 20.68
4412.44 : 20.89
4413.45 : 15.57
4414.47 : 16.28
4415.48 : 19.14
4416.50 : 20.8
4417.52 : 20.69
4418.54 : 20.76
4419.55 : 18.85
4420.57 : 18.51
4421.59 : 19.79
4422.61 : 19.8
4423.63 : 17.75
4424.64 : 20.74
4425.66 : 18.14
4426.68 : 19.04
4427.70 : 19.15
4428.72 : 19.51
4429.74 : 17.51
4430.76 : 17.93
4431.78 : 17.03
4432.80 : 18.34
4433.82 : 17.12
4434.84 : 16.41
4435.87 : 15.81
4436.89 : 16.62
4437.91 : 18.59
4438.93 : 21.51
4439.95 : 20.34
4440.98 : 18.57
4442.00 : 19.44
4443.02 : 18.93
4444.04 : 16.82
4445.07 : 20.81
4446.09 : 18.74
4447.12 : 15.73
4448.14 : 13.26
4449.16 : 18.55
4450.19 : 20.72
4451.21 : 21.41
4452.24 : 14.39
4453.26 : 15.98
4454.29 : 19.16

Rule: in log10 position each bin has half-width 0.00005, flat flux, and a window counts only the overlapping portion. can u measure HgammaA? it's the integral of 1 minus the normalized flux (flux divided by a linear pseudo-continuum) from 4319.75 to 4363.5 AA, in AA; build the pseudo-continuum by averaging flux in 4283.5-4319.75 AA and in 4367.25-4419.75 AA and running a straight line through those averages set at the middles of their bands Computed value -3.7 AA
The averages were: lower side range 13.6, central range 16.5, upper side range 17.4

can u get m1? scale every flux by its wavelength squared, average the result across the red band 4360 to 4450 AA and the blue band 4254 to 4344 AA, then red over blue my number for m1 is 1.3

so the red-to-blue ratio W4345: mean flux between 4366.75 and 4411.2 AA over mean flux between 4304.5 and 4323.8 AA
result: 1.21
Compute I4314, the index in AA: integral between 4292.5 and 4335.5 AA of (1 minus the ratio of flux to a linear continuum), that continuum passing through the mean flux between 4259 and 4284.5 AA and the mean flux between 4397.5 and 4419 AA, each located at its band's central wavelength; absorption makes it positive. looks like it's 4.7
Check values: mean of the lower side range 15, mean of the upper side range 18.3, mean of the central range 14.3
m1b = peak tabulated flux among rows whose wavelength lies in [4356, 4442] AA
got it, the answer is 21.51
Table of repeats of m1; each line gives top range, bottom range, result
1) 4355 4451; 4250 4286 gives 1.24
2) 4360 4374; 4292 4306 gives 1.47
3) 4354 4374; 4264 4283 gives 1.22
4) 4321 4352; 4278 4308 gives 1.23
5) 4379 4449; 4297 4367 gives 1.19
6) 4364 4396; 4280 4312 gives 1.35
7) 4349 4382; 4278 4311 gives 1.35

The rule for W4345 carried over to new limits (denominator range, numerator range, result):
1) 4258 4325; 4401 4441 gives 1.28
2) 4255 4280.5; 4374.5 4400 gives 1.11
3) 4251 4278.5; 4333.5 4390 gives 1.10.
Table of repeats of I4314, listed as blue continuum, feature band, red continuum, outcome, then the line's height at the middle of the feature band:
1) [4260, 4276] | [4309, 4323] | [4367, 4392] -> 0.8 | 15.9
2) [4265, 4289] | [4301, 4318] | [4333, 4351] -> 3.3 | 15.6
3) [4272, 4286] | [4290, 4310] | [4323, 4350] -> 3.9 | 15.4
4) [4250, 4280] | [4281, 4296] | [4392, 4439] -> 1.2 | 15.8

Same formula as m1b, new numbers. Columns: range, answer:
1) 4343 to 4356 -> 17.83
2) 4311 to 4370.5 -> 20.87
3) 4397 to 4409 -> 20.52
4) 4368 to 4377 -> 19.17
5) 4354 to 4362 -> 17.8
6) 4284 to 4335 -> 19.97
